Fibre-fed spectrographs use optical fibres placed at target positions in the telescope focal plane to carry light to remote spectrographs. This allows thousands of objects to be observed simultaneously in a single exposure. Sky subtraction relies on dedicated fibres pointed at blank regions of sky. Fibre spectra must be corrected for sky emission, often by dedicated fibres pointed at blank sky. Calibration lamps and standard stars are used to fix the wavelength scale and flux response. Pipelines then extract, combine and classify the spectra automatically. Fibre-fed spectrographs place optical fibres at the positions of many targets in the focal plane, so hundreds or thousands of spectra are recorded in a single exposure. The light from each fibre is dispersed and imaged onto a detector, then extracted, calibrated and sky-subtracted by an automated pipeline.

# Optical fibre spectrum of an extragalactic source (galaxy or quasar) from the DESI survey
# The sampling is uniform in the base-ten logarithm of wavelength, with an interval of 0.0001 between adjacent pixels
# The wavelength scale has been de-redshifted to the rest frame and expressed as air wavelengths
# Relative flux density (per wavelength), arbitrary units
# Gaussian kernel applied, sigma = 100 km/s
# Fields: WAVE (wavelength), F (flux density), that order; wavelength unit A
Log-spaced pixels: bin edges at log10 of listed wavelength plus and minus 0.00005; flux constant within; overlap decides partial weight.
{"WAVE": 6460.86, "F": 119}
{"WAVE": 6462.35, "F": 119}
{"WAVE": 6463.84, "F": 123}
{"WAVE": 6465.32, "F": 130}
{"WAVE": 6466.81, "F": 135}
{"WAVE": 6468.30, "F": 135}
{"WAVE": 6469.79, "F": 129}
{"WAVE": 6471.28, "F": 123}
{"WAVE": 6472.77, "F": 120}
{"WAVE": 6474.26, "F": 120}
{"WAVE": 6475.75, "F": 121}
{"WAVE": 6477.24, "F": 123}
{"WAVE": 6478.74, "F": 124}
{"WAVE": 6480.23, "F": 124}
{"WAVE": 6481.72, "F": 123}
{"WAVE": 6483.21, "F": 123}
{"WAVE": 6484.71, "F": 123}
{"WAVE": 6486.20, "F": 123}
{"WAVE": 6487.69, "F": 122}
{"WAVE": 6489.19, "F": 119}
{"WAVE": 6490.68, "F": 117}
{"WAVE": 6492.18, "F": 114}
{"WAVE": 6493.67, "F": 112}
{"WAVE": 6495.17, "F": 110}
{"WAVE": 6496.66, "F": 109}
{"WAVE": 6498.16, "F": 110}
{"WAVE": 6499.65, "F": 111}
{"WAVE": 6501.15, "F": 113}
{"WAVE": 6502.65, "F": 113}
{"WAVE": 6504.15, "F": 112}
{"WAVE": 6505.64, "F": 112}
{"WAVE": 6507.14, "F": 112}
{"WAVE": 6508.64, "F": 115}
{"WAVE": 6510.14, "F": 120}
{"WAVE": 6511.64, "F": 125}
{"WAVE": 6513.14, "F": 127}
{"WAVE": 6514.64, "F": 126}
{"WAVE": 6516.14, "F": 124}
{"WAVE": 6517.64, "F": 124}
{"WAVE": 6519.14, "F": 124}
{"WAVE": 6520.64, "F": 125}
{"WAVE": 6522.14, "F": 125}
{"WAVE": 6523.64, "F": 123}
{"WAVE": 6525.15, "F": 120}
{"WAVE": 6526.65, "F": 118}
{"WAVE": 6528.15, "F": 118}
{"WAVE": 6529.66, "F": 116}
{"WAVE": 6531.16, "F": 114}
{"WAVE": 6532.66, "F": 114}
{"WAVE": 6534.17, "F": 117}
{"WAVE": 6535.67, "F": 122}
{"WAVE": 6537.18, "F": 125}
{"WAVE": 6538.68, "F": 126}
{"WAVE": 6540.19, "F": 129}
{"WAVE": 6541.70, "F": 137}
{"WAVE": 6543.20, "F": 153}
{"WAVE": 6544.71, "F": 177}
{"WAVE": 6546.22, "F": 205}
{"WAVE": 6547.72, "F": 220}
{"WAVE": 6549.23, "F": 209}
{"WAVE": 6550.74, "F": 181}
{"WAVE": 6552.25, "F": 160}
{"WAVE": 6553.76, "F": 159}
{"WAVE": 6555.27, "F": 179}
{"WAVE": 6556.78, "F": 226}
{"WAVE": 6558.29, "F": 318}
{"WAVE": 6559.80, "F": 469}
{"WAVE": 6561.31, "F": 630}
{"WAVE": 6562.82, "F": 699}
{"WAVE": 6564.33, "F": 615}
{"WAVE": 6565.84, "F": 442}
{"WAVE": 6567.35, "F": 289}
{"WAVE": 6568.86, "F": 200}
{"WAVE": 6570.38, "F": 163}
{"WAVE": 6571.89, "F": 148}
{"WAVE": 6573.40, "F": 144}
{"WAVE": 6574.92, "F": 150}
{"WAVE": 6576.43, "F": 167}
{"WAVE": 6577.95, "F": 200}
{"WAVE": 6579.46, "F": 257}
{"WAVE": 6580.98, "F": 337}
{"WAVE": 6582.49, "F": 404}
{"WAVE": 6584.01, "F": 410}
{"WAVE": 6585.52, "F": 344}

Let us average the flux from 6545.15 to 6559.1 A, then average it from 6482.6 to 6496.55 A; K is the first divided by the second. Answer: 1.76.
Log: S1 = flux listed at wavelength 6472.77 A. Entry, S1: 120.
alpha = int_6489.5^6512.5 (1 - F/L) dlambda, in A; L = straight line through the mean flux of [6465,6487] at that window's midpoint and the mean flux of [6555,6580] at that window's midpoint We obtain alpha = 8.1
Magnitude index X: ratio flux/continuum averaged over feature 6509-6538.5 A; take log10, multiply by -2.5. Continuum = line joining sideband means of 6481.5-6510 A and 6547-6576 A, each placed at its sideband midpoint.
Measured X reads 0.47 mag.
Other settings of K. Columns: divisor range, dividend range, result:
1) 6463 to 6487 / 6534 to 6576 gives 1.98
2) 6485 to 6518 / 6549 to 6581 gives 2.47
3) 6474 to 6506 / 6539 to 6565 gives 2.41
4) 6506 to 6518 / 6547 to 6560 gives 1.86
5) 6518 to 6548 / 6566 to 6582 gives 1.62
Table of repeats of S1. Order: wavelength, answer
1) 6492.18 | 114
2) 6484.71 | 123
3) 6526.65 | 118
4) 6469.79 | 129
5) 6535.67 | 122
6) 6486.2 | 123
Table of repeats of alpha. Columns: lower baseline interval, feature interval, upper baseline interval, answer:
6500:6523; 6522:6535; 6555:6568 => 6.2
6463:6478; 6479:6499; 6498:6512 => 0.3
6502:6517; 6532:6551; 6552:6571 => 8.0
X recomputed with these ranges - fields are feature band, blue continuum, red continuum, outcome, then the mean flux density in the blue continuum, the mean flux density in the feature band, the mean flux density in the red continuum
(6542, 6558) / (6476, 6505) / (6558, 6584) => 0.42 mag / 117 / 189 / 334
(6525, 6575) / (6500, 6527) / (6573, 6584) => -0.13 mag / 120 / 226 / 252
